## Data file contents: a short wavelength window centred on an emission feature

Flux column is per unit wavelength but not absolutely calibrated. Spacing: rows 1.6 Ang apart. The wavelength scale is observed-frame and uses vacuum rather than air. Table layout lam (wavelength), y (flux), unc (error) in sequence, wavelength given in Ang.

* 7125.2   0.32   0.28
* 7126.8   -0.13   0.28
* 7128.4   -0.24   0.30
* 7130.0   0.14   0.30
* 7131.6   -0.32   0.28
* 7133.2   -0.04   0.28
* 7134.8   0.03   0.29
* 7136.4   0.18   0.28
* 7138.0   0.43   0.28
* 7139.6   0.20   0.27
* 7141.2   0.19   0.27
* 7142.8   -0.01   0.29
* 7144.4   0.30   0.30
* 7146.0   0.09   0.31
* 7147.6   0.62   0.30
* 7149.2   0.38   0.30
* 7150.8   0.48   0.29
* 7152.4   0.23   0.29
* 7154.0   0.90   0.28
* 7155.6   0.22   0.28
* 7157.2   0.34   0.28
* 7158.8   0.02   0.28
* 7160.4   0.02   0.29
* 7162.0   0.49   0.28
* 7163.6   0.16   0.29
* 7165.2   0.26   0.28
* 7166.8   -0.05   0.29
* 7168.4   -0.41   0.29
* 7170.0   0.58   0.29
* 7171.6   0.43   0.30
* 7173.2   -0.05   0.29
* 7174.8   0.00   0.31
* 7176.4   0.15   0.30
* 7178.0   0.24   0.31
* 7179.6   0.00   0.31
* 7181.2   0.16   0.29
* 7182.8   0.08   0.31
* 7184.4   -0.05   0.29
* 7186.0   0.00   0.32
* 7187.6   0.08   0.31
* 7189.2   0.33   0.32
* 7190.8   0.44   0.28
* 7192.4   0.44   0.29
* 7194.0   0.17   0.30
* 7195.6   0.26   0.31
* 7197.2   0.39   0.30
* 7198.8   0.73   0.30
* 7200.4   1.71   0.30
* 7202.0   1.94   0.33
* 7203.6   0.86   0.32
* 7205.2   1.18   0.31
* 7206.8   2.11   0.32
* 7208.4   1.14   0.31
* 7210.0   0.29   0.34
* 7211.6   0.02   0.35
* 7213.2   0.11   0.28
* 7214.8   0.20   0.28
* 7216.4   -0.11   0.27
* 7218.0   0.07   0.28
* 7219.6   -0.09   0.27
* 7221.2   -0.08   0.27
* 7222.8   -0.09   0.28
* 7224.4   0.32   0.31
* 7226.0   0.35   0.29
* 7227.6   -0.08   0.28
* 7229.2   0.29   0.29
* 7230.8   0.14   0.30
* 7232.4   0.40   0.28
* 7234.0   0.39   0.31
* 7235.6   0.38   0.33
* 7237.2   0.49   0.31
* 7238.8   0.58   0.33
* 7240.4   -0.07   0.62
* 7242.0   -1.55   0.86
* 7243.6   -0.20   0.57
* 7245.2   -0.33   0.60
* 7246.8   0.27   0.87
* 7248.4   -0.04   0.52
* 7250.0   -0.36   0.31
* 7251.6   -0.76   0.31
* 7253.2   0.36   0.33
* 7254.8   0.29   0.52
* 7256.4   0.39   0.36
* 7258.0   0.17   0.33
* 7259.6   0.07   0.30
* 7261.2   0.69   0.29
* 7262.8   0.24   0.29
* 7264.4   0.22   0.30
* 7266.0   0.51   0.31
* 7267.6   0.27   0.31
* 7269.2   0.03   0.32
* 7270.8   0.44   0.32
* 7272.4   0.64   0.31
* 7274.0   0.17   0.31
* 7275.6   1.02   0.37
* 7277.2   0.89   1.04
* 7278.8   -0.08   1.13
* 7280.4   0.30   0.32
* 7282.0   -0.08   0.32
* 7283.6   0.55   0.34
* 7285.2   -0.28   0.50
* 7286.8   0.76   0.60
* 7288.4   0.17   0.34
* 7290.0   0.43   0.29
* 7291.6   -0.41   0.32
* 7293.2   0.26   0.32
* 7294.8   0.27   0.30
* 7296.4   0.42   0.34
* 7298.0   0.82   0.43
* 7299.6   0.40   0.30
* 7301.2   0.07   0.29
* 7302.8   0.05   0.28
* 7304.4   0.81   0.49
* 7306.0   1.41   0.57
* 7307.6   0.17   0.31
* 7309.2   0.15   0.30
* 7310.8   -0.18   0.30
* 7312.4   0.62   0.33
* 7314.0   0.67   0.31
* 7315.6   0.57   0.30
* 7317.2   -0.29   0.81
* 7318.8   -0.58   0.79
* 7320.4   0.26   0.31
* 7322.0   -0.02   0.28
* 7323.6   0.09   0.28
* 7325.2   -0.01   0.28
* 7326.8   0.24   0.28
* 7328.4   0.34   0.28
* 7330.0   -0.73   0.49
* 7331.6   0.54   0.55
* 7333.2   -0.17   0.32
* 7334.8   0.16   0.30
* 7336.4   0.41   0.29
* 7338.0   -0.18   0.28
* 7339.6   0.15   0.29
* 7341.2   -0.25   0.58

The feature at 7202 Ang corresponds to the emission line [O II]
